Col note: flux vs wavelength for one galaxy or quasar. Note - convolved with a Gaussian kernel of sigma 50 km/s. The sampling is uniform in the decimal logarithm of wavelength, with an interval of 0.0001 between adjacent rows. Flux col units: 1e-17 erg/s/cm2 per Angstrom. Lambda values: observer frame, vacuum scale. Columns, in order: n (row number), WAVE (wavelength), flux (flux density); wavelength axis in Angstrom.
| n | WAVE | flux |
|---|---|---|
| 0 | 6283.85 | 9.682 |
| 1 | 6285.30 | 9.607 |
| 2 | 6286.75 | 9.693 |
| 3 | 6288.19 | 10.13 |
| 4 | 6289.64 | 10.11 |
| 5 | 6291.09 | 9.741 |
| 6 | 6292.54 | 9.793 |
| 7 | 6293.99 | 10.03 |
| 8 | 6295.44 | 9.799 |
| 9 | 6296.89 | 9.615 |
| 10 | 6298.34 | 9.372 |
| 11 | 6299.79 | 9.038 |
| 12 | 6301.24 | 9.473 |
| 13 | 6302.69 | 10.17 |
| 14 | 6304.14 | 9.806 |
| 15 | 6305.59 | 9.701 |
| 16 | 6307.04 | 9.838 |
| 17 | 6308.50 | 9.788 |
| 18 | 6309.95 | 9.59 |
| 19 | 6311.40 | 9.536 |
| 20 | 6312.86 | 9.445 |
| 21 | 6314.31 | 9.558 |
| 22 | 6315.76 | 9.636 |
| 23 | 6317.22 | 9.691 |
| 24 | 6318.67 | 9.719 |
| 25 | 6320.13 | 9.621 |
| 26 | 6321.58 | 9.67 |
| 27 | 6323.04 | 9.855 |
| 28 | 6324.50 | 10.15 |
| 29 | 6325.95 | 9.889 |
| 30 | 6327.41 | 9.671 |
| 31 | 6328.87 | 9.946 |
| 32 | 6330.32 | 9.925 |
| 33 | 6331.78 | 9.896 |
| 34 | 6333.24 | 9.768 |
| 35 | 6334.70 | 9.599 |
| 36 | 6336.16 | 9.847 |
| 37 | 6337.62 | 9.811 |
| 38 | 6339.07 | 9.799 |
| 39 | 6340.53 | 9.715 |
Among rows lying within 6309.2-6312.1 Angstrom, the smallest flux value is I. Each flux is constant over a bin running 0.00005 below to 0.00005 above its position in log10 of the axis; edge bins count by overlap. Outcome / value 9.536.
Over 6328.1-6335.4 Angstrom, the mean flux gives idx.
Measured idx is 9.83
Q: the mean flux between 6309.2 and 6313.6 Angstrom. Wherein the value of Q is 9.53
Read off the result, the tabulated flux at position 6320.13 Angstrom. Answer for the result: 9.621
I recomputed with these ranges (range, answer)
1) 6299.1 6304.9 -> 9.038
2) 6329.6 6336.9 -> 9.599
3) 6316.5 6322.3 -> 9.621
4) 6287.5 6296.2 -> 9.741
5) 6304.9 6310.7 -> 9.59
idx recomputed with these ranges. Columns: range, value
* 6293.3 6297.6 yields 9.81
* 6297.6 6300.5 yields 9.21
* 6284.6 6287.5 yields 9.67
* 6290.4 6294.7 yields 9.85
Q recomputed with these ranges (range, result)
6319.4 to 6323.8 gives 9.71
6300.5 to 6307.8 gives 9.8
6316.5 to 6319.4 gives 9.71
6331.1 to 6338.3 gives 9.78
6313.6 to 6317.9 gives 9.62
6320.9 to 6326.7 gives 9.88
